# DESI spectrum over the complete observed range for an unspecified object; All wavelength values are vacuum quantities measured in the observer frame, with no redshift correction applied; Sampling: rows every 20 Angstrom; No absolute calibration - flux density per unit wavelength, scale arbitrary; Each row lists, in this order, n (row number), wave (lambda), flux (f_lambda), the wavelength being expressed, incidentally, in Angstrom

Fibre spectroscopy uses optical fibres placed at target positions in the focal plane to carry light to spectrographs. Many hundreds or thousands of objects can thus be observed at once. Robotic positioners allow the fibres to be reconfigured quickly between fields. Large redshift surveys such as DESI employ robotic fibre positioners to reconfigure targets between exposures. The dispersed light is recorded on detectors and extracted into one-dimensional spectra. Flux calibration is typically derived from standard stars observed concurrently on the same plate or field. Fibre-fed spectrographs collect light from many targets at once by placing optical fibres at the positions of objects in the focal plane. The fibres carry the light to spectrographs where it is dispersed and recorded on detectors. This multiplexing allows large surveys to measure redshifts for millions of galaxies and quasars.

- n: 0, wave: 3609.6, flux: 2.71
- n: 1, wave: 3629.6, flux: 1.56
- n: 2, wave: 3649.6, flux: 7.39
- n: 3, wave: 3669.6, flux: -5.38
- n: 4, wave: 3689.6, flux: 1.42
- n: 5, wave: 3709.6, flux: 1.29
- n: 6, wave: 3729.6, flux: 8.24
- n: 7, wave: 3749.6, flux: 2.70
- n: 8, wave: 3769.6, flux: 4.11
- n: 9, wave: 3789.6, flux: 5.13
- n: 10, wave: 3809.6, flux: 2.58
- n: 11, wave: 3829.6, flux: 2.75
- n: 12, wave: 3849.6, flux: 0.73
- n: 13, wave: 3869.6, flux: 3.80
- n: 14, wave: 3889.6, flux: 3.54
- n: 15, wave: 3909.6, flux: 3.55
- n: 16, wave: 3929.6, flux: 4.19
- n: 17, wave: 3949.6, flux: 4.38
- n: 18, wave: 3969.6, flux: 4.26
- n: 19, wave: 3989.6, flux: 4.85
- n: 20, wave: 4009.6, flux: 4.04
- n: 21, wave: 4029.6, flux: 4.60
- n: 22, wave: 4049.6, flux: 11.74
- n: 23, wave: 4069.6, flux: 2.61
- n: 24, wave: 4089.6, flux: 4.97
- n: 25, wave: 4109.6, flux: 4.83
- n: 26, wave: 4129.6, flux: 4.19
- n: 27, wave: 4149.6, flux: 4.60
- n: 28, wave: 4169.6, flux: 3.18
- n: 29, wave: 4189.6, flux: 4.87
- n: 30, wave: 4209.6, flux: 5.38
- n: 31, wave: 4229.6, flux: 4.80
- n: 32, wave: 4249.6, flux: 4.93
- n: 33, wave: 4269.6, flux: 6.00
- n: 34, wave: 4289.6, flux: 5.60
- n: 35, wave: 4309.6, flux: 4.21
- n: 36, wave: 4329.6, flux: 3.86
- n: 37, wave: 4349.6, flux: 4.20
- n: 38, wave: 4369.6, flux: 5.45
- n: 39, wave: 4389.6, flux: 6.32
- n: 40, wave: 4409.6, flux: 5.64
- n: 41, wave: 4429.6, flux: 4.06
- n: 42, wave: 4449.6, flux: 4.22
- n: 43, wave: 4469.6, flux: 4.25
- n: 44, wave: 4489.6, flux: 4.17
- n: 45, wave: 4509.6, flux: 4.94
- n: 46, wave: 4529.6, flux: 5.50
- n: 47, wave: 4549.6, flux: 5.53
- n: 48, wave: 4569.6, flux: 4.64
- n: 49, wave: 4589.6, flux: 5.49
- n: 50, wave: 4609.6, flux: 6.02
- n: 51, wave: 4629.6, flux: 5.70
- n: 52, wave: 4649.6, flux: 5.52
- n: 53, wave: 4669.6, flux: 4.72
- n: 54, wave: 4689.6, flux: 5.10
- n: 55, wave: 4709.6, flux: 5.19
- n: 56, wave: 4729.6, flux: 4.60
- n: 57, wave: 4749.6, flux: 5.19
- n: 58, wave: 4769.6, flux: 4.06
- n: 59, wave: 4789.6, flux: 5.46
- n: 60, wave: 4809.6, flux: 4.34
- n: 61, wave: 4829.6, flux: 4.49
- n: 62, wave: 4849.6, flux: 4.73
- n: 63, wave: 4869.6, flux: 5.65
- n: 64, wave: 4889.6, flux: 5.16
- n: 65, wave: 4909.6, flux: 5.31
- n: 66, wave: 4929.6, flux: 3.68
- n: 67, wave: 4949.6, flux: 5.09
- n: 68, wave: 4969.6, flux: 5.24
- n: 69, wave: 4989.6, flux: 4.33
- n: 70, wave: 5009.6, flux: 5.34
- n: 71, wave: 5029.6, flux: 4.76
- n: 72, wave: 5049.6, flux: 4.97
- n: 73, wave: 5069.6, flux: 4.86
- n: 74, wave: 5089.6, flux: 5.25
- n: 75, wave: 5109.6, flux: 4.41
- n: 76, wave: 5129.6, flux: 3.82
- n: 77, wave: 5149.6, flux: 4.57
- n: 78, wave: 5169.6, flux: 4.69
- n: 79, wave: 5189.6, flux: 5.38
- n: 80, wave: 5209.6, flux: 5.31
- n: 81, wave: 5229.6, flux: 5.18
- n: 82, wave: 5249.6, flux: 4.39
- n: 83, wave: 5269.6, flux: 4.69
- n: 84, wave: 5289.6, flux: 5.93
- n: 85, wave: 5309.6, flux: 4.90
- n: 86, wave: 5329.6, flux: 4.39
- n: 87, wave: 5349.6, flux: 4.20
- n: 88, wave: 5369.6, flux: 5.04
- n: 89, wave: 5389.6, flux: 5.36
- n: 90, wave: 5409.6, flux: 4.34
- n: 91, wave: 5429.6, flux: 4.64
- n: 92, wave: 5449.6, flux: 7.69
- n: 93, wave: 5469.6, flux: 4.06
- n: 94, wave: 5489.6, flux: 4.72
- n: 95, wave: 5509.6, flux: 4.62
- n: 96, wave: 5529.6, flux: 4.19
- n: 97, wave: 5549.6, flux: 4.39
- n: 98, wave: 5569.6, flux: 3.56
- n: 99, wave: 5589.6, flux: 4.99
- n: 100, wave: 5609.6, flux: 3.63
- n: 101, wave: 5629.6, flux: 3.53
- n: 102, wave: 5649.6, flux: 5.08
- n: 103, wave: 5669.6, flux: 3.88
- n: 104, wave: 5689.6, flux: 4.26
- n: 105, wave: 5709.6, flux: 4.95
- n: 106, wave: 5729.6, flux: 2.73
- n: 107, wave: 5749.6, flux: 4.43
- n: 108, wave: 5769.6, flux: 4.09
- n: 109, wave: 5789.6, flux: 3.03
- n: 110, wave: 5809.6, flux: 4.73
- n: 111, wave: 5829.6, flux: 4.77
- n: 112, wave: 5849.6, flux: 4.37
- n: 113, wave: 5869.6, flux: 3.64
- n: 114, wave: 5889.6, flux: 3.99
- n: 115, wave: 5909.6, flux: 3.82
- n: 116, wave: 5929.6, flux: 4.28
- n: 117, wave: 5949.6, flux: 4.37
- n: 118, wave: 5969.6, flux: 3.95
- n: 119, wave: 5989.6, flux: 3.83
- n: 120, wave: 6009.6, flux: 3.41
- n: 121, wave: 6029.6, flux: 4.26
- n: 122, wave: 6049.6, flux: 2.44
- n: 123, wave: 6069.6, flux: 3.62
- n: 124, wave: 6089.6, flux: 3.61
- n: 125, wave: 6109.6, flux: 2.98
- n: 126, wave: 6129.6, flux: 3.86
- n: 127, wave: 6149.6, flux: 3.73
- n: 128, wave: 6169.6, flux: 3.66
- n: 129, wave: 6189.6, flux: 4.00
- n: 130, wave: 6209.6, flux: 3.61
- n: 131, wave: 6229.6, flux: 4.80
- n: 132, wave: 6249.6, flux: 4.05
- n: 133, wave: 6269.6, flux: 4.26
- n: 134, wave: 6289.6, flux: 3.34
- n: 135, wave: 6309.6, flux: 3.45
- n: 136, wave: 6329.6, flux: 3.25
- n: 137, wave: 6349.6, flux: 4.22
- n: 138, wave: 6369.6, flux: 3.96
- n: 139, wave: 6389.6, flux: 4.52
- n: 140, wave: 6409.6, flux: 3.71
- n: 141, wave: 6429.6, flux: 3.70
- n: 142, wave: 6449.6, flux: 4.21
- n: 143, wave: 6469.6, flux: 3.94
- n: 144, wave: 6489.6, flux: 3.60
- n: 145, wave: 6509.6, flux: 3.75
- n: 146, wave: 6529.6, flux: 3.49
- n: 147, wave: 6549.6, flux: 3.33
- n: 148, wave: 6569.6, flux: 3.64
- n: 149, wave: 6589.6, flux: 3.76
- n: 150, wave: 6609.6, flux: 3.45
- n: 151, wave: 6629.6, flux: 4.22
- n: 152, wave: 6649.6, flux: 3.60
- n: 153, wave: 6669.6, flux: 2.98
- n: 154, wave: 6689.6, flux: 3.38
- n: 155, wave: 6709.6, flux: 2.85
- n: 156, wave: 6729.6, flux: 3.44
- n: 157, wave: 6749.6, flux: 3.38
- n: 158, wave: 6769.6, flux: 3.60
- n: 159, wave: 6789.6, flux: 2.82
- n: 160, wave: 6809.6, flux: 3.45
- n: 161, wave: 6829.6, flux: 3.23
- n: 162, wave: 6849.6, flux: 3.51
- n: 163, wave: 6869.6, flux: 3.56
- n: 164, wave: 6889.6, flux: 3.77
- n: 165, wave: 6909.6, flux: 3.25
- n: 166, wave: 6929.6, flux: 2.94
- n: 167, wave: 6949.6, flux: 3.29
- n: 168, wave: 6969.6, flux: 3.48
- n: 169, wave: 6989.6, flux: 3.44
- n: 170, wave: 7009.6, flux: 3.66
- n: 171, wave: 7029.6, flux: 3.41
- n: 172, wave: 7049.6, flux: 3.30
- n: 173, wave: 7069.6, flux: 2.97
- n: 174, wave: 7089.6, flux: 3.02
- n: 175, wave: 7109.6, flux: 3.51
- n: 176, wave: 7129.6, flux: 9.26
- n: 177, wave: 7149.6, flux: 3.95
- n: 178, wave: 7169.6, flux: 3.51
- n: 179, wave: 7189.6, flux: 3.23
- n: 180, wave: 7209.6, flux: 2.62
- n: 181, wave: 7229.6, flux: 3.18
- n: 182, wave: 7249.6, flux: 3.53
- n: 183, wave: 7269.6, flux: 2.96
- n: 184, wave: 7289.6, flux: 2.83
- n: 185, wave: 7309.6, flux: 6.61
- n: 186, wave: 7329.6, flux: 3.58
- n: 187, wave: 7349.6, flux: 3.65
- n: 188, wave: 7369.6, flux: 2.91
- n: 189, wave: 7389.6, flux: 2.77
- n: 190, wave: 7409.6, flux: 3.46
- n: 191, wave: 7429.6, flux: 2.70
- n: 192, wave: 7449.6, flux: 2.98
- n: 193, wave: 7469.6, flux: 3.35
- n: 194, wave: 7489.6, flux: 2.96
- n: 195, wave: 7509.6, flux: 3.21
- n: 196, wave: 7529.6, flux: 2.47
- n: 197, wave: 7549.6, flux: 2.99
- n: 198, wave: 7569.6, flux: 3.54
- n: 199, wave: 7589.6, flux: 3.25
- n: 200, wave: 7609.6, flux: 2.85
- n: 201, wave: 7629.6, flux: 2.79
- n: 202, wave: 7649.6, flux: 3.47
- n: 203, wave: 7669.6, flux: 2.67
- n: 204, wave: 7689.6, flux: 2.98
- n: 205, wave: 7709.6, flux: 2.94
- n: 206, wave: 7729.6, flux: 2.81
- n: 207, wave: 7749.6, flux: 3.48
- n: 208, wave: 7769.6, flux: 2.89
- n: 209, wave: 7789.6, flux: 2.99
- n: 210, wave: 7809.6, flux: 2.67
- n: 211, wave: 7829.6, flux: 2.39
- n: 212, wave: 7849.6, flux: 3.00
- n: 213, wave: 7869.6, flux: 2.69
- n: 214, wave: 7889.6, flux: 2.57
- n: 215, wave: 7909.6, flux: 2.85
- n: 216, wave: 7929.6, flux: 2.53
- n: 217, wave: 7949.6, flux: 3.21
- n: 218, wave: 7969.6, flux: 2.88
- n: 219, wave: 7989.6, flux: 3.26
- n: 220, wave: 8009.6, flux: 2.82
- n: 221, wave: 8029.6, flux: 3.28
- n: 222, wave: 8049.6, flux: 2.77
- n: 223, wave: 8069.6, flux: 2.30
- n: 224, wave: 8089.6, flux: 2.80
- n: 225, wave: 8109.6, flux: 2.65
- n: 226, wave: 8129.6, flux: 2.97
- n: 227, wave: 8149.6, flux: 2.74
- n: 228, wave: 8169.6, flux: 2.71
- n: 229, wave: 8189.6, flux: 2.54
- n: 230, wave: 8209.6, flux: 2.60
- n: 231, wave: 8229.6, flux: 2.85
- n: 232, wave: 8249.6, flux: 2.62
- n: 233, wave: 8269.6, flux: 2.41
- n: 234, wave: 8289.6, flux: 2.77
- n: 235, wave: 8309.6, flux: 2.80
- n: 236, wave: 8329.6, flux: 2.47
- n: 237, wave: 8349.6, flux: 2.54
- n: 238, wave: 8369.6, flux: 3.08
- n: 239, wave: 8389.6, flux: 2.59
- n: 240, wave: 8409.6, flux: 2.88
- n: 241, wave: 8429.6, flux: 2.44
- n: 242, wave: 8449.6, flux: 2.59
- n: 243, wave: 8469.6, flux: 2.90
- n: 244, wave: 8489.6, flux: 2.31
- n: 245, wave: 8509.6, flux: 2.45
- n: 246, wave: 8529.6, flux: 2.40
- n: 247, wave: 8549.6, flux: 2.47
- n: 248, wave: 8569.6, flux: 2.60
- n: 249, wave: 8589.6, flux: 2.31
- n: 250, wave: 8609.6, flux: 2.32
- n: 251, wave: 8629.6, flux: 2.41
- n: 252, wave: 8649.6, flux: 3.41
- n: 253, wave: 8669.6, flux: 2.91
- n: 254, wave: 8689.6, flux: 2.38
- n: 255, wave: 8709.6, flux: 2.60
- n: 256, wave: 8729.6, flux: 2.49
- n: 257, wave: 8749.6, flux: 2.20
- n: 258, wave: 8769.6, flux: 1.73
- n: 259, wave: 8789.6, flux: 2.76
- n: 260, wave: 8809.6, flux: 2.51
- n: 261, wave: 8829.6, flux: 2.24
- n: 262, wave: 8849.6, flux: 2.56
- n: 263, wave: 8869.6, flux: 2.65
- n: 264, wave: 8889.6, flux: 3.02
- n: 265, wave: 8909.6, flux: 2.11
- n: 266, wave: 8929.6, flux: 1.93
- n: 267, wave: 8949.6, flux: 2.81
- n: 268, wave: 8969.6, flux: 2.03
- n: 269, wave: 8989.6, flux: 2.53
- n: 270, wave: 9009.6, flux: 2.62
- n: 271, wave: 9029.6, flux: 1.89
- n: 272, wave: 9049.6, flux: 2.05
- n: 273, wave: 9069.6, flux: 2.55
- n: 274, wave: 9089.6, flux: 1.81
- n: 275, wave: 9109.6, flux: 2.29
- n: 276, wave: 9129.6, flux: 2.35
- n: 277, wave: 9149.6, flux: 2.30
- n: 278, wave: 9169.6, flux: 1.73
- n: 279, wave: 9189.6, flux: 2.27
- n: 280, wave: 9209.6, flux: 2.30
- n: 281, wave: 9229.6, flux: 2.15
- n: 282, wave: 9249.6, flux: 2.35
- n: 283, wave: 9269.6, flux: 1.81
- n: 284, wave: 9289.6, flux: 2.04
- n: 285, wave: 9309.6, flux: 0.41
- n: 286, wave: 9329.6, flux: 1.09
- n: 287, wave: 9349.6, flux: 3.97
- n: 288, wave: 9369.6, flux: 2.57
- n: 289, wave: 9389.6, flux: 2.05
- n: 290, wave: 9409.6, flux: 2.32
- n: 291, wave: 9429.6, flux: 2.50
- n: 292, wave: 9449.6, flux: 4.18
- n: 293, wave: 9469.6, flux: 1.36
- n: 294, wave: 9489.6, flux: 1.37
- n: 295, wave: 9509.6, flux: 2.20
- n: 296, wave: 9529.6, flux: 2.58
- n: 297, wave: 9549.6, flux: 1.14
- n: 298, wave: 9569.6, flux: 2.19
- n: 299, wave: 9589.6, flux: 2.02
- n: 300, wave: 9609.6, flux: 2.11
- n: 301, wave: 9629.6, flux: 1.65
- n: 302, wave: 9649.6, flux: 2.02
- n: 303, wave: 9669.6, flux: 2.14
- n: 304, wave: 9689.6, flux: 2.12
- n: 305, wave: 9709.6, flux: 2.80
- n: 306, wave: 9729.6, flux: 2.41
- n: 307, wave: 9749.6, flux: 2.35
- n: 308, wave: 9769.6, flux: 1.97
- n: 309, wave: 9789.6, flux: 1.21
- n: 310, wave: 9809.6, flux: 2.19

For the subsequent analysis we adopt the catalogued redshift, 0.09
